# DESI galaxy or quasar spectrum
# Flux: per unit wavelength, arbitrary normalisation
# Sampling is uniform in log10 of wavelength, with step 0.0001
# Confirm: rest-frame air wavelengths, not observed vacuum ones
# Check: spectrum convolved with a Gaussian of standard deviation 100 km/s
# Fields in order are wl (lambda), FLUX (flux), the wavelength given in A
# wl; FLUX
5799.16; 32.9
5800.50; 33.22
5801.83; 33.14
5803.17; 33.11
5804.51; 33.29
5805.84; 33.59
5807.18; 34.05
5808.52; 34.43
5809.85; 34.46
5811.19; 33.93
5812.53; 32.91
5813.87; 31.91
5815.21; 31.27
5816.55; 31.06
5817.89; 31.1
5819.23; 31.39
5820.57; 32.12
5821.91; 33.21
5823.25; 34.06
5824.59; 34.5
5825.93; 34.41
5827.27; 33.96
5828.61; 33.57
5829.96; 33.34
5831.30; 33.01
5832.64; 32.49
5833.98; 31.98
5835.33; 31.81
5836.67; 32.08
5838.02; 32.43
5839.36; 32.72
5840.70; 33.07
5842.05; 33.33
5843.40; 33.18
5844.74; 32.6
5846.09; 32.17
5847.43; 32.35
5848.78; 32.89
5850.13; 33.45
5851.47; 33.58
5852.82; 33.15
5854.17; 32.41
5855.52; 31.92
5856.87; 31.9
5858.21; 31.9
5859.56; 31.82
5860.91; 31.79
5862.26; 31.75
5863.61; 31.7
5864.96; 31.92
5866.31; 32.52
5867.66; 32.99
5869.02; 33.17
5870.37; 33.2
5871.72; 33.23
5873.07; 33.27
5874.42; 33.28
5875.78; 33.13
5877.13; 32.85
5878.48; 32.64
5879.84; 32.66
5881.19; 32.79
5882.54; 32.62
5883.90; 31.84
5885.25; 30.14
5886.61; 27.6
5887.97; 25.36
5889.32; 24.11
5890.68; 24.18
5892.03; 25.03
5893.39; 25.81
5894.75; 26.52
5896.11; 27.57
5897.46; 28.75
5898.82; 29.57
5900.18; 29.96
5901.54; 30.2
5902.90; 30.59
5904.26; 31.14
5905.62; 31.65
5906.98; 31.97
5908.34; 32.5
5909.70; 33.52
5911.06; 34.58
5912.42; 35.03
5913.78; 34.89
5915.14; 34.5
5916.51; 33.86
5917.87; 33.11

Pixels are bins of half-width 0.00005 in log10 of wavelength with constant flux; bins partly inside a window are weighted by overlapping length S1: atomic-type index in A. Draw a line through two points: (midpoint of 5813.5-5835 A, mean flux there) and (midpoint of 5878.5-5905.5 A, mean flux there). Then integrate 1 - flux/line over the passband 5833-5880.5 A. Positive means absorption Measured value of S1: -2.7 A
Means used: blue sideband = 32.7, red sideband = 28.9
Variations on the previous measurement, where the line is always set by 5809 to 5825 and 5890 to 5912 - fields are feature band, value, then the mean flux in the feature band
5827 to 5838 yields -0.21 A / 32.7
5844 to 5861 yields -0.59 A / 32.5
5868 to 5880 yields -0.95 A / 33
